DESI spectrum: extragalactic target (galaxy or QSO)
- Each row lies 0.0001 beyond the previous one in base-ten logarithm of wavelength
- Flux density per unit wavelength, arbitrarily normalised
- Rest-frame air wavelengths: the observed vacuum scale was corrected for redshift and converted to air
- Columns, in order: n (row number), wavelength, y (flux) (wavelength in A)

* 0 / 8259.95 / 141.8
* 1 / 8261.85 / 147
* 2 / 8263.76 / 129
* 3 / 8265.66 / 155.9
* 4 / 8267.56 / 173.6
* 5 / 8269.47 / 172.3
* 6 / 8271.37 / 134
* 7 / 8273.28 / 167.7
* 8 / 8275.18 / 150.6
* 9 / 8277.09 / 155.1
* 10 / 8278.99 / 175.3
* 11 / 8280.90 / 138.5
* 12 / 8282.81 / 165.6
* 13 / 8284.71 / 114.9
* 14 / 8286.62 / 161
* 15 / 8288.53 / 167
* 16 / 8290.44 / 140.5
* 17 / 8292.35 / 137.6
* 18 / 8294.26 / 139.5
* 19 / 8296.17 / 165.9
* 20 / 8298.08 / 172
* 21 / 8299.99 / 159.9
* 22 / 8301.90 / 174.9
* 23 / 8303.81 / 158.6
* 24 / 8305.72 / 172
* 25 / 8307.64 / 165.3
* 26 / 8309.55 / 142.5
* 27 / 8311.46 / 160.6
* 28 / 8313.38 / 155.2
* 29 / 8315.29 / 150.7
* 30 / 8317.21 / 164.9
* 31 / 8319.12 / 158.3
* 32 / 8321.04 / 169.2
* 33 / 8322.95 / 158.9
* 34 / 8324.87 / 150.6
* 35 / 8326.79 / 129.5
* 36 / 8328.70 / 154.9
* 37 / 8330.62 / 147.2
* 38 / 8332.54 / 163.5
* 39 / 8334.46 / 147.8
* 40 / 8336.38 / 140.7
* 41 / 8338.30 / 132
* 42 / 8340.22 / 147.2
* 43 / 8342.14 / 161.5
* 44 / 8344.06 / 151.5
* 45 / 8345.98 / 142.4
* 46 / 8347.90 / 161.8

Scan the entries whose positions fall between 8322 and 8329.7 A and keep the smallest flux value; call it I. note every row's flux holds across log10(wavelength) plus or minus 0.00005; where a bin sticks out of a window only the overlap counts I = 129.5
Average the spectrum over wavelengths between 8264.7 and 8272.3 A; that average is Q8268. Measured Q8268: 159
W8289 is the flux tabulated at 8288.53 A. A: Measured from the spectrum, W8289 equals 167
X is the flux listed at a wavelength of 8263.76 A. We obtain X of 129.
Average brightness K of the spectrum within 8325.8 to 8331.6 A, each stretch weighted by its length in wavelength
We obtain 144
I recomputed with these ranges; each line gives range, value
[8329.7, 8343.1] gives 132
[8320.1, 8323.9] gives 158.9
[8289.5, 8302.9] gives 137.6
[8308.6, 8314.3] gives 142.5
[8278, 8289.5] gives 114.9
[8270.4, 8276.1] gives 134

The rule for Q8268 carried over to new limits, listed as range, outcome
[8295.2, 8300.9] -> 166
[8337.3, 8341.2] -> 140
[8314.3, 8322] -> 161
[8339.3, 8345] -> 153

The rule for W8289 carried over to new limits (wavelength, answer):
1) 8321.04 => 169.2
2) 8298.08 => 172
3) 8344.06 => 151.5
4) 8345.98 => 142.4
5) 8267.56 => 173.6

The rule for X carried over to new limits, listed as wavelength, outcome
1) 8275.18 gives 150.6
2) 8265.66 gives 155.9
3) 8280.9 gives 138.5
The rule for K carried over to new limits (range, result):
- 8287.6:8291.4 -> 154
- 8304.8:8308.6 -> 168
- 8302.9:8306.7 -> 165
